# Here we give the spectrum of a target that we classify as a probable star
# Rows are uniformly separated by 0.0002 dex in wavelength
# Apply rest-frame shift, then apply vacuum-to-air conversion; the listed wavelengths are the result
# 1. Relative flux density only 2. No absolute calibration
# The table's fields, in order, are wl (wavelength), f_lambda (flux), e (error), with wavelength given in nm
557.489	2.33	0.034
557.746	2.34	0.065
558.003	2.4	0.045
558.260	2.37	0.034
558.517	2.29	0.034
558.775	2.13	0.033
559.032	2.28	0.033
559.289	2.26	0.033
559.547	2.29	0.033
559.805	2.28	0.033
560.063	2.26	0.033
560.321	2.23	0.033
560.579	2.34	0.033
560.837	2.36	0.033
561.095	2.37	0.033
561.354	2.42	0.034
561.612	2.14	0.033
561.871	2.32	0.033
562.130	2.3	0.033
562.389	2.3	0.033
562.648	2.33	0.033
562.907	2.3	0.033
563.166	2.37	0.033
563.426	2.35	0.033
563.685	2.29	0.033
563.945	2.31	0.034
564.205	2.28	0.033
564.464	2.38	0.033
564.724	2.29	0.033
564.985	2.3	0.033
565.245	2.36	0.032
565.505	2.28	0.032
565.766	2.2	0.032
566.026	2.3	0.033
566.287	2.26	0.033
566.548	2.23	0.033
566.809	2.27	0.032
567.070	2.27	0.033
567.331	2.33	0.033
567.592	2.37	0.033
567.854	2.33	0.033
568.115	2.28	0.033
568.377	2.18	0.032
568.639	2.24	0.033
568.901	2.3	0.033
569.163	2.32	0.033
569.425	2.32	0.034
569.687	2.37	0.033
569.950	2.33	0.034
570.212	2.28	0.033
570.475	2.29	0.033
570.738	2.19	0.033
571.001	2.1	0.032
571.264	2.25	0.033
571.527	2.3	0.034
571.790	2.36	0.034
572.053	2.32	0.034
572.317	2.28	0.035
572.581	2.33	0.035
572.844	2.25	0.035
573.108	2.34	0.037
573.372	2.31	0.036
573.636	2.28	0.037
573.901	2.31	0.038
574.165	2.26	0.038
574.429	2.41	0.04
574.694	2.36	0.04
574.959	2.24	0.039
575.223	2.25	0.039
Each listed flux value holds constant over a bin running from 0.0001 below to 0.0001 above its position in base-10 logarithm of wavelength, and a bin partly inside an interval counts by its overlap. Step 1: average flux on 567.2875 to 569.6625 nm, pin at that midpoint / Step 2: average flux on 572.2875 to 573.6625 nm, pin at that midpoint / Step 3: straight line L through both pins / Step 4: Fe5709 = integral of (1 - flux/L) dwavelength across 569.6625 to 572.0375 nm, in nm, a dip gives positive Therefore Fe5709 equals 0.03 nm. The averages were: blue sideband 2.3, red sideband 2.3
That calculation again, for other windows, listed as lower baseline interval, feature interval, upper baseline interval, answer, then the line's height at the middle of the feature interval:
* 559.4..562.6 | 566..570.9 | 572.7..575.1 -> 0.04 nm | 2.3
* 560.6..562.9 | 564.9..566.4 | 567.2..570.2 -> 0.02 nm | 2.31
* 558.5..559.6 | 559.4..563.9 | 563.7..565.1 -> -0.07 nm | 2.28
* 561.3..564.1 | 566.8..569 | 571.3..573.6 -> 0.02 nm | 2.31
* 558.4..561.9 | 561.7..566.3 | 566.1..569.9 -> -0.04 nm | 2.29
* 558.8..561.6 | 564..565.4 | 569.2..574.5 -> -0.02 nm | 2.29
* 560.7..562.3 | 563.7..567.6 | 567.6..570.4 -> 0.02 nm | 2.31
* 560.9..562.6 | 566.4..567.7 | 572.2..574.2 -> 0.01 nm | 2.3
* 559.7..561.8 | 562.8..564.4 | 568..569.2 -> -0.02 nm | 2.29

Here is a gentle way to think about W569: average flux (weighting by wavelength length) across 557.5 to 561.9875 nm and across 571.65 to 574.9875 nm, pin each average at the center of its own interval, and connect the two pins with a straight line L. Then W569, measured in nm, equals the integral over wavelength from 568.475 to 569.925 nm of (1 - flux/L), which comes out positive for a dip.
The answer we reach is 0.00 nm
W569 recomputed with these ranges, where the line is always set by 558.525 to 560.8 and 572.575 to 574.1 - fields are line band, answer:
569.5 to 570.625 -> -0.01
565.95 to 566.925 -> 0.01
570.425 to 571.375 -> 0.04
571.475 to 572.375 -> -0.01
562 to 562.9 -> -0.01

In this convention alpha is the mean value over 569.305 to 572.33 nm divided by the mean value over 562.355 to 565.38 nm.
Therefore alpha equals 1.0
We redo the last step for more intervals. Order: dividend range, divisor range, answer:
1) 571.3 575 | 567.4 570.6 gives 1.00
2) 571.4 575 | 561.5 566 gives 1.01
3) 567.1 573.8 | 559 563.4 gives 0.99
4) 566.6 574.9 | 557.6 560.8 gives 1.00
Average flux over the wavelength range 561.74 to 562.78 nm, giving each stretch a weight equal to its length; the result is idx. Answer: 2.31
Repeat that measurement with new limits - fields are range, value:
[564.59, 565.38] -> 2.32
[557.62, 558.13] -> 2.37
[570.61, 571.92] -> 2.24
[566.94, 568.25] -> 2.32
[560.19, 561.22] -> 2.33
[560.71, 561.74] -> 2.32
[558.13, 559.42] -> 2.27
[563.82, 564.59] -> 2.33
